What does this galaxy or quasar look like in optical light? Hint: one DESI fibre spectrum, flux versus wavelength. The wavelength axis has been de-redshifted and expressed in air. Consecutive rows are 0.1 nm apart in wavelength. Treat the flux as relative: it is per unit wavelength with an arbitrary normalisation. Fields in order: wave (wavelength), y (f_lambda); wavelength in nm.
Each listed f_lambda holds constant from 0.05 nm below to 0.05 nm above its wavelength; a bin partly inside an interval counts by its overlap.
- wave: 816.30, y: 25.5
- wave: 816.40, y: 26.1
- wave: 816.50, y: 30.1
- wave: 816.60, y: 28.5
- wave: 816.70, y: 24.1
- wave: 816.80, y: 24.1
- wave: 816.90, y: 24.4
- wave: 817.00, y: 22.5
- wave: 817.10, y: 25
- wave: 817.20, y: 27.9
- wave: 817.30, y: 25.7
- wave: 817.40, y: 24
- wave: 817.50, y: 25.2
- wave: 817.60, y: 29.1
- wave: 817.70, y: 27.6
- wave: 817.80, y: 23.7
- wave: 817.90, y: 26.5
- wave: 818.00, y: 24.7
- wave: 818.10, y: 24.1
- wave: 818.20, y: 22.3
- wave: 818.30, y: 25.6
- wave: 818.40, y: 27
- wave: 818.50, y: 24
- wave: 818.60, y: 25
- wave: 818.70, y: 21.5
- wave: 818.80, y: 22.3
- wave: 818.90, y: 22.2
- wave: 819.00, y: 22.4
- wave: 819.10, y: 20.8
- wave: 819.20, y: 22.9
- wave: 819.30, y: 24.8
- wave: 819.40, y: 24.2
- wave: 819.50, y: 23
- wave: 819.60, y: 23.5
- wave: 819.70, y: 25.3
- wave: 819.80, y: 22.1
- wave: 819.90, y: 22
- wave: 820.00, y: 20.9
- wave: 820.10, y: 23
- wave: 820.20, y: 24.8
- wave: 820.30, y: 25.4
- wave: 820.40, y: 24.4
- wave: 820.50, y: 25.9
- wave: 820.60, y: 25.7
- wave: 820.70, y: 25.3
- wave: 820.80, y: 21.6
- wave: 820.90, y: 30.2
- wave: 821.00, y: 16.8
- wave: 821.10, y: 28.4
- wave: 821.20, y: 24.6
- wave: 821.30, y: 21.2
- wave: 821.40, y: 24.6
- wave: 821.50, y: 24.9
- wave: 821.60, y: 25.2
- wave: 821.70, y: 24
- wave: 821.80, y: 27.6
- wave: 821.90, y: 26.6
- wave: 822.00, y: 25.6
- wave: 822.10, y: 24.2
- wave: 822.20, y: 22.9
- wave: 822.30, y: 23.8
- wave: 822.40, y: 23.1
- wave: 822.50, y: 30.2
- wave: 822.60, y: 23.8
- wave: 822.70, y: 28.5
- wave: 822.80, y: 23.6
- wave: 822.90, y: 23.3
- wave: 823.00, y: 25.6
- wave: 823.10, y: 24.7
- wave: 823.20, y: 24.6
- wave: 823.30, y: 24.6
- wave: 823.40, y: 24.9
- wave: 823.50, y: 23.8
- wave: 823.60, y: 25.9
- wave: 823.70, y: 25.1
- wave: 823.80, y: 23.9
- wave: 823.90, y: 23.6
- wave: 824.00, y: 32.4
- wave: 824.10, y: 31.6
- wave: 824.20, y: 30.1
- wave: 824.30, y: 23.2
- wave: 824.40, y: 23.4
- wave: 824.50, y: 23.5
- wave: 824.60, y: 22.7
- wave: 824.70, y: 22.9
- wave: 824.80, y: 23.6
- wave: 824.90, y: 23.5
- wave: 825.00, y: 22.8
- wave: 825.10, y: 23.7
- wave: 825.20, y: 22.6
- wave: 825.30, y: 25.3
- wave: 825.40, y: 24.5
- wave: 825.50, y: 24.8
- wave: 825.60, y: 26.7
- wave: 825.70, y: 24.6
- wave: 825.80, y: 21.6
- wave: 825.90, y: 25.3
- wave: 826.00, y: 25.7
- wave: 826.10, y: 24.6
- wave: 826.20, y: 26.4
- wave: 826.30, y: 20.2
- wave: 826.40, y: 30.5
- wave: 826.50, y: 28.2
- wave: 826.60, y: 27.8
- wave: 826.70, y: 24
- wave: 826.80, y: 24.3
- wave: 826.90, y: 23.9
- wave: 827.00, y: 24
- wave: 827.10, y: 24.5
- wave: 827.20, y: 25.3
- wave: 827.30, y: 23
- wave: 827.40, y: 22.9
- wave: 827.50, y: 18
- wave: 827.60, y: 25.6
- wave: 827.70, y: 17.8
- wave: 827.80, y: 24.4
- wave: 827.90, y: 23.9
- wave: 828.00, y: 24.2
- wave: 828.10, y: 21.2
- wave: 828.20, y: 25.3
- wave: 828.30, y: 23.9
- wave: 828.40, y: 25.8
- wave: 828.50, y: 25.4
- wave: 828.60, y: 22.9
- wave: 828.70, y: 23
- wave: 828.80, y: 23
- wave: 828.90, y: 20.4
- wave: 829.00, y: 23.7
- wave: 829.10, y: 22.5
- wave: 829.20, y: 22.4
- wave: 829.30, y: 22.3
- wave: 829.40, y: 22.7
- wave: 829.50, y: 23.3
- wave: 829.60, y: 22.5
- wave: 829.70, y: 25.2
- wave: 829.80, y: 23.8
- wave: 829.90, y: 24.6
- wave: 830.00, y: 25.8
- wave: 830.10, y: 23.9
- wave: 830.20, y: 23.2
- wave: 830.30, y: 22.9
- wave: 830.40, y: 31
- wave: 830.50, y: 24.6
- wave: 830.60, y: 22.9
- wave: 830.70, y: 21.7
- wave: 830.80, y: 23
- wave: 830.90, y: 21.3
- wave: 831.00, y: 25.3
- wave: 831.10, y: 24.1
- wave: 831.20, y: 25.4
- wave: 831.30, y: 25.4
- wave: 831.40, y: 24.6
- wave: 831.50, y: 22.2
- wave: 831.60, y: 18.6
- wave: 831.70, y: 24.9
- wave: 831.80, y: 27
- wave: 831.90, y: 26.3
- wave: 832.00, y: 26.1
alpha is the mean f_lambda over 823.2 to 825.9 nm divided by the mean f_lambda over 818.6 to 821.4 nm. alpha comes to 1.1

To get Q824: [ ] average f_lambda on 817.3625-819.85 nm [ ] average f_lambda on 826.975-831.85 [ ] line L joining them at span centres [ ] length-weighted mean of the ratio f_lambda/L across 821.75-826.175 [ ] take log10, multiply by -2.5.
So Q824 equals -0.05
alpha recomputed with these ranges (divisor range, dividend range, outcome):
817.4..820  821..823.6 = 1.03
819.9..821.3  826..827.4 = 1.04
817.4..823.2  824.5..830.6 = 0.98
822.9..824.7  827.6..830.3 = 0.92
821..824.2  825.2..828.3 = 0.96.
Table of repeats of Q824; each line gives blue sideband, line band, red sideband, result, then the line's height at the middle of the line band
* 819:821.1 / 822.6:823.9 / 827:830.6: -0.050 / 23.7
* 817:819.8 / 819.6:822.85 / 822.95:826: 0.002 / 24.6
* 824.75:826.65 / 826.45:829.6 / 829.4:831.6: 0.041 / 24.4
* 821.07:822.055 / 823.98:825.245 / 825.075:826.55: 0.006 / 25.1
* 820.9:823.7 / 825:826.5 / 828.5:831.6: -0.024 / 24.3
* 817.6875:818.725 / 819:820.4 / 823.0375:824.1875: 0.080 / 25.1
